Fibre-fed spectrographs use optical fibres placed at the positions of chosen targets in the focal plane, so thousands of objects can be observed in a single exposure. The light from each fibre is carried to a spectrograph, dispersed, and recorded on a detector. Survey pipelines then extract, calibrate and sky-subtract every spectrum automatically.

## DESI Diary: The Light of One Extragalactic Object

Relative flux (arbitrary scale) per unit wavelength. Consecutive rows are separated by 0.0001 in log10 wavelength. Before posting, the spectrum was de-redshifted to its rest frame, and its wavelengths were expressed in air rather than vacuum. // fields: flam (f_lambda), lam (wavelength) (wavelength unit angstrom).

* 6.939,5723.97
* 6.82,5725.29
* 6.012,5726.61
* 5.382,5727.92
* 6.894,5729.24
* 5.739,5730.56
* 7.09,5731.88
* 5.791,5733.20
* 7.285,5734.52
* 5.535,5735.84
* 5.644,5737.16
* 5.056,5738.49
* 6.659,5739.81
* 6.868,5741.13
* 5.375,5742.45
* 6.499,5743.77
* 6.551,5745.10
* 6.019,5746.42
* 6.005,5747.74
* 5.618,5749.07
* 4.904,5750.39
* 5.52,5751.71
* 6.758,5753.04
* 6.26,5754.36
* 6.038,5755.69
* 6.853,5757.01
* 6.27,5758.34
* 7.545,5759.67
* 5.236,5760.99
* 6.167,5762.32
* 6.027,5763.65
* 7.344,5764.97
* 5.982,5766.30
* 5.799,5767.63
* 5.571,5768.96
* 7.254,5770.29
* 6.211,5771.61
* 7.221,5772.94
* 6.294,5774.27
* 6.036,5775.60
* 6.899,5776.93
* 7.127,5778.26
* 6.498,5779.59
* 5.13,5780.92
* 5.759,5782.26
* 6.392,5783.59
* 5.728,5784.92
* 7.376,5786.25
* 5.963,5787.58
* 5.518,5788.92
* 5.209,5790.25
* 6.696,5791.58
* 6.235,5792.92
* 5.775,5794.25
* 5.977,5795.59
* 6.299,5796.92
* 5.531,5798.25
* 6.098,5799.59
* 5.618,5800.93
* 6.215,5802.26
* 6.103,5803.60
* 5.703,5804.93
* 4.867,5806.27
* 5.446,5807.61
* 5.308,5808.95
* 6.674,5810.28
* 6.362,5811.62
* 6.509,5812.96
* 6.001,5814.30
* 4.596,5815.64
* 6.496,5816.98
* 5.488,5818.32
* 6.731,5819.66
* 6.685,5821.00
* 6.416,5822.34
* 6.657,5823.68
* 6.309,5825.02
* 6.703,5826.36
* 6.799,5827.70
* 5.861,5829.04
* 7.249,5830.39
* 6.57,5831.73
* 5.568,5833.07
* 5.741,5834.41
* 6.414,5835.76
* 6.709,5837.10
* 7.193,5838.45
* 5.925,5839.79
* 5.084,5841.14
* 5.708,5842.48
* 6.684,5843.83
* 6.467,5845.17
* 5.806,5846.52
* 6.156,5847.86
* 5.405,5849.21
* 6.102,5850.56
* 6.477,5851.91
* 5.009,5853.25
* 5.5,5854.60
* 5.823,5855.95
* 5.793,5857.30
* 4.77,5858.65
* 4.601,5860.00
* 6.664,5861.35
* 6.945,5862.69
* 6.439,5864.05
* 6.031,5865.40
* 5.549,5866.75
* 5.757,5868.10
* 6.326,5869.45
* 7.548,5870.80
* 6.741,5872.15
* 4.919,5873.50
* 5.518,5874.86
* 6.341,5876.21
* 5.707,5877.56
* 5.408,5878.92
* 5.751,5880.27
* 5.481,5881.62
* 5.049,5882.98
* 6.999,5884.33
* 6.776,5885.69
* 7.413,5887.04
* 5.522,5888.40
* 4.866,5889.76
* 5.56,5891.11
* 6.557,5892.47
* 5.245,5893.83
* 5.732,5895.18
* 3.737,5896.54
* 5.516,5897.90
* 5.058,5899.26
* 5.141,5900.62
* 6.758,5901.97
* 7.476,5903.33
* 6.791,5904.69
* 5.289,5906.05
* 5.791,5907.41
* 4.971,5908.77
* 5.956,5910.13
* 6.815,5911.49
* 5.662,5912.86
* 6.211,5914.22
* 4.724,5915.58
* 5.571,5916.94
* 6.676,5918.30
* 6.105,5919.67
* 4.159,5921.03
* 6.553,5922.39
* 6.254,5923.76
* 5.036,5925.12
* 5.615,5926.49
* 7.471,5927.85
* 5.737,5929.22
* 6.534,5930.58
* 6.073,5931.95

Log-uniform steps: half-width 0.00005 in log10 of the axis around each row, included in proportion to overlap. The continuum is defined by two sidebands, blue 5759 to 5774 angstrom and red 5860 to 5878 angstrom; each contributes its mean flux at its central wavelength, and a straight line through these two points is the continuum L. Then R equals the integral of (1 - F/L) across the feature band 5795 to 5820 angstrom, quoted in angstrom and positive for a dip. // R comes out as 1.62 angstrom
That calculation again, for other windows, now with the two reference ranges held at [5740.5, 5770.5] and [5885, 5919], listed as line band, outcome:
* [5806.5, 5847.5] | -1.25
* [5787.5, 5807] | 0.74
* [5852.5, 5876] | 0.12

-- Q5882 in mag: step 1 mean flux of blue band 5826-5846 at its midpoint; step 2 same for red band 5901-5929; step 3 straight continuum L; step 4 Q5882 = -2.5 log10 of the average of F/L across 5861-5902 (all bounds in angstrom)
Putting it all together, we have 0.04 mag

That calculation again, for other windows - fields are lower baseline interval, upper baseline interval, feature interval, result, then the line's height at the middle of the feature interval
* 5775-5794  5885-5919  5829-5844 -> -0.035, 6.02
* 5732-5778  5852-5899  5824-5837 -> -0.073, 5.97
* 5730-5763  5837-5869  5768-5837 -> -0.024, 6.03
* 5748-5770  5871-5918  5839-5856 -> 0.011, 5.93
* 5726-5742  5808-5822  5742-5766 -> -0.006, 6.14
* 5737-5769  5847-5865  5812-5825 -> -0.046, 5.93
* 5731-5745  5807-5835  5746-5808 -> 0.015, 6.19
